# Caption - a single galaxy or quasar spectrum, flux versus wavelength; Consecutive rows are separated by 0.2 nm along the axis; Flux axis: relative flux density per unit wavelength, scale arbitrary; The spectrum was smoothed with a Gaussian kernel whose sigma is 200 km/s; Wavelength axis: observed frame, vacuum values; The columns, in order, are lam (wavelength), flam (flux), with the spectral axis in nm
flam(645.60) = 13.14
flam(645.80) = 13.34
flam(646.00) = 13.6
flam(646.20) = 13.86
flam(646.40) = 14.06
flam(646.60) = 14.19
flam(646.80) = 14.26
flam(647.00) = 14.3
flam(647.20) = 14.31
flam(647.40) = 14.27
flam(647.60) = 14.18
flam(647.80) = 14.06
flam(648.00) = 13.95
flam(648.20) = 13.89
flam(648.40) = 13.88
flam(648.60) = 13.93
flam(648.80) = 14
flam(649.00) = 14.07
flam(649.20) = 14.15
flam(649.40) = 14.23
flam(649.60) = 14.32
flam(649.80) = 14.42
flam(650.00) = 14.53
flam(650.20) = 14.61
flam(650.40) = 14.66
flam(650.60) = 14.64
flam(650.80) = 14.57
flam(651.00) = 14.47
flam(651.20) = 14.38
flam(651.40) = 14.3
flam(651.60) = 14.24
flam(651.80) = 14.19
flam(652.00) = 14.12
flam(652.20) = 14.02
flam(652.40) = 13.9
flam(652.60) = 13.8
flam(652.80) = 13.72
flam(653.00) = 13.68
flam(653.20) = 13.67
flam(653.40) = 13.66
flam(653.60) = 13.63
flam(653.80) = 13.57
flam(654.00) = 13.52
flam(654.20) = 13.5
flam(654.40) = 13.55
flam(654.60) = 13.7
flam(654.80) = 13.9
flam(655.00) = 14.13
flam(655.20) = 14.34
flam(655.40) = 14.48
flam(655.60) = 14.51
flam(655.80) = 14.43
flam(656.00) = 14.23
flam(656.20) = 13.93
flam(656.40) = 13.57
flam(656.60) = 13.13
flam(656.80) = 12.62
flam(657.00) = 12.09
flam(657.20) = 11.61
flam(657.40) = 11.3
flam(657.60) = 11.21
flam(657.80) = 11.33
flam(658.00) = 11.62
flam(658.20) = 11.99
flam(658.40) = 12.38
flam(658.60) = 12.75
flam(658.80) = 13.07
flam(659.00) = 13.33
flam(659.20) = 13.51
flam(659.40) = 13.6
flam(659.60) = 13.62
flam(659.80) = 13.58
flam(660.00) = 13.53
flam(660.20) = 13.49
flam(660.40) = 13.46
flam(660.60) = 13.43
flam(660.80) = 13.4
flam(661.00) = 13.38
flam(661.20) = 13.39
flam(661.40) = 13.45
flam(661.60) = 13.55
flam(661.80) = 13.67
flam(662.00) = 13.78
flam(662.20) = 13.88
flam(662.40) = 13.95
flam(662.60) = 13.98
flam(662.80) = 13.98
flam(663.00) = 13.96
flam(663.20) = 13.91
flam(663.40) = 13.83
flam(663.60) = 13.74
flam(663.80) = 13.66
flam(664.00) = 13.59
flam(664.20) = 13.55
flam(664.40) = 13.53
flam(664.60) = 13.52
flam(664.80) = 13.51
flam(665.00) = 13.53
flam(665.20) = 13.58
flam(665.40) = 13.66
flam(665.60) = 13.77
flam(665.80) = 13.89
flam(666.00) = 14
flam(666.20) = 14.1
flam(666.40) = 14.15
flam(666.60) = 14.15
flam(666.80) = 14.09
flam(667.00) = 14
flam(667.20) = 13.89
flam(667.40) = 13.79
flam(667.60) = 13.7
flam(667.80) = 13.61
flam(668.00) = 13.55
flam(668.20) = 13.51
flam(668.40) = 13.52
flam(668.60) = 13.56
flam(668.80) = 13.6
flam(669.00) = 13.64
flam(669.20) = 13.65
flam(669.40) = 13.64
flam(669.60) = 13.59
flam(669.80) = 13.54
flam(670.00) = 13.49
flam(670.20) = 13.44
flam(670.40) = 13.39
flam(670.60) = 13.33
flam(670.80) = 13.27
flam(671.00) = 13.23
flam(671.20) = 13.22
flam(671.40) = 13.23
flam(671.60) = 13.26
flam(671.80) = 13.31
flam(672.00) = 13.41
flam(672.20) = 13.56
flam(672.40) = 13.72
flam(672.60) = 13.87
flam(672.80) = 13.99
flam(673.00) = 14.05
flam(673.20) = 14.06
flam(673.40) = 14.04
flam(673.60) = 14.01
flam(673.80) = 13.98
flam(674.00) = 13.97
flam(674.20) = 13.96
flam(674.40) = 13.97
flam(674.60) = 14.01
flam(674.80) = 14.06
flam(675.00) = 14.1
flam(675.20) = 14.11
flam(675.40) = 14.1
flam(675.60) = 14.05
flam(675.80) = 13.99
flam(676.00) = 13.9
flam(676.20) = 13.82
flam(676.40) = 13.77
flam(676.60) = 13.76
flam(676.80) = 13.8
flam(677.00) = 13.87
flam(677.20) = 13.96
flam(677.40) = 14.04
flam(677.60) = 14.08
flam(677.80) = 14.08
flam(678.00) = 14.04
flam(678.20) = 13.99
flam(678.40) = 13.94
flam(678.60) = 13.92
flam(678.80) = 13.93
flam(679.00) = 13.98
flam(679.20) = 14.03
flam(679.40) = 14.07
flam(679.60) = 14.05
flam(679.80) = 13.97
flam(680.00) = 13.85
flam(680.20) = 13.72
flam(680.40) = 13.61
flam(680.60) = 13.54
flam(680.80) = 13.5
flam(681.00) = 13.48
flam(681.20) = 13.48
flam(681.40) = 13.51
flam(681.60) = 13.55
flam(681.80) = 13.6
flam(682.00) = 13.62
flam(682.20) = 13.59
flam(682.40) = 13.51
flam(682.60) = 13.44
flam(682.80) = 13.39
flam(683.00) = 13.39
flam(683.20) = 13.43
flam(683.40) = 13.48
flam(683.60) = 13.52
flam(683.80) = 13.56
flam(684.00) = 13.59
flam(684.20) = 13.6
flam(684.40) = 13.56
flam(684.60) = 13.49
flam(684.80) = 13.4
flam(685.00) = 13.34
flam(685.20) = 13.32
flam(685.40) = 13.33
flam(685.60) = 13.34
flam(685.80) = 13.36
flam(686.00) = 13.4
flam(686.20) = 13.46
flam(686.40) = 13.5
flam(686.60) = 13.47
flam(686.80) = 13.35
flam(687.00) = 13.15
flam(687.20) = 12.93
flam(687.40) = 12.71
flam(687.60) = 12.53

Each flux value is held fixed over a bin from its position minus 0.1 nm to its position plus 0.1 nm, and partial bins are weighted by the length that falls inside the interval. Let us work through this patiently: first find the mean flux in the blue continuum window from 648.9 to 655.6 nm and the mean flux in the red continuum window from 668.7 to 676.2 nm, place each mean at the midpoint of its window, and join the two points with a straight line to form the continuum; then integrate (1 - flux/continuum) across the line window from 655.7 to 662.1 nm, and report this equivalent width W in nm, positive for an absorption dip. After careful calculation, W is 0.42 nm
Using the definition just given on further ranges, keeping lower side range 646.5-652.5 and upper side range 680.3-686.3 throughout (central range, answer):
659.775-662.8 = 0.08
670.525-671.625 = 0.04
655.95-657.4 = 0.12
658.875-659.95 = 0.04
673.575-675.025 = -0.03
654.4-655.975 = -0.01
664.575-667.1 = 0.00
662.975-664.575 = 0.02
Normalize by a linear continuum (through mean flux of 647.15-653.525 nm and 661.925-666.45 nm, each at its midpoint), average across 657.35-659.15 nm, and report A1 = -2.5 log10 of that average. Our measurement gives 0.15 mag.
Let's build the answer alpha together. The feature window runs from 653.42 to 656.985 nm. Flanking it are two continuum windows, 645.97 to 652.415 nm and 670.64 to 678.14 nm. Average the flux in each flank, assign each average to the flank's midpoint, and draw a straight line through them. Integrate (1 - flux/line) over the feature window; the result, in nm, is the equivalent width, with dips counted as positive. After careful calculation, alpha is 0.09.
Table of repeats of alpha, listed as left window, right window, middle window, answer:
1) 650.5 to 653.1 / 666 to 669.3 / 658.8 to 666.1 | 0.14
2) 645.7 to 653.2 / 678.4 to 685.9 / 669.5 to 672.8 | 0.08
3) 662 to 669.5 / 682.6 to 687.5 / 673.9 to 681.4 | -0.21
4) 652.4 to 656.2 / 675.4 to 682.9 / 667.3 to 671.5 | 0.10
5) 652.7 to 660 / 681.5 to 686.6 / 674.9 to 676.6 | -0.07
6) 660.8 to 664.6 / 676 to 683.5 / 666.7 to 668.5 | 0.00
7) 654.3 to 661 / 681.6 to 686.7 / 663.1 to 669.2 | -0.21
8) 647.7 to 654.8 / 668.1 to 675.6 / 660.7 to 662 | 0.03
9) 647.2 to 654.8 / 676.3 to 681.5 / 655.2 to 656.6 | -0.01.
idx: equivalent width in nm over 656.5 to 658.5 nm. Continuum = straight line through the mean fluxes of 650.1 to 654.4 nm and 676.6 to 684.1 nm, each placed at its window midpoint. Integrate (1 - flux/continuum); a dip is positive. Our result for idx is 0.29 nm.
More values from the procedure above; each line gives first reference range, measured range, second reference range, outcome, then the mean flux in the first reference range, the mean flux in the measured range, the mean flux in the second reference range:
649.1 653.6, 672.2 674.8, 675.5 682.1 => -0.011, 14.2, 14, 13.8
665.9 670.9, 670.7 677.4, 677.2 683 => -0.038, 13.7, 13.8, 13.8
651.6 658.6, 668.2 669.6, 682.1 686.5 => -0.022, 13.3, 13.6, 13.5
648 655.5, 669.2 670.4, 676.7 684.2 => 0.027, 14.1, 13.5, 13.7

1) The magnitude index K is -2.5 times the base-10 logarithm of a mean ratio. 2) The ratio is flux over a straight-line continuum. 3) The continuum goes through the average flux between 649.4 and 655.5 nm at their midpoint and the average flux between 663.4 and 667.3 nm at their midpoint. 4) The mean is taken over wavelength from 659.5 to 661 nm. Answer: 0.03 mag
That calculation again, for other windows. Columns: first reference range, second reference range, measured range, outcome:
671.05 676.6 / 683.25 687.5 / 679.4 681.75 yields -0.01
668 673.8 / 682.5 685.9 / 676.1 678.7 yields -0.03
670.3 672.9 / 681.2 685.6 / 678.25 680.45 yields -0.04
